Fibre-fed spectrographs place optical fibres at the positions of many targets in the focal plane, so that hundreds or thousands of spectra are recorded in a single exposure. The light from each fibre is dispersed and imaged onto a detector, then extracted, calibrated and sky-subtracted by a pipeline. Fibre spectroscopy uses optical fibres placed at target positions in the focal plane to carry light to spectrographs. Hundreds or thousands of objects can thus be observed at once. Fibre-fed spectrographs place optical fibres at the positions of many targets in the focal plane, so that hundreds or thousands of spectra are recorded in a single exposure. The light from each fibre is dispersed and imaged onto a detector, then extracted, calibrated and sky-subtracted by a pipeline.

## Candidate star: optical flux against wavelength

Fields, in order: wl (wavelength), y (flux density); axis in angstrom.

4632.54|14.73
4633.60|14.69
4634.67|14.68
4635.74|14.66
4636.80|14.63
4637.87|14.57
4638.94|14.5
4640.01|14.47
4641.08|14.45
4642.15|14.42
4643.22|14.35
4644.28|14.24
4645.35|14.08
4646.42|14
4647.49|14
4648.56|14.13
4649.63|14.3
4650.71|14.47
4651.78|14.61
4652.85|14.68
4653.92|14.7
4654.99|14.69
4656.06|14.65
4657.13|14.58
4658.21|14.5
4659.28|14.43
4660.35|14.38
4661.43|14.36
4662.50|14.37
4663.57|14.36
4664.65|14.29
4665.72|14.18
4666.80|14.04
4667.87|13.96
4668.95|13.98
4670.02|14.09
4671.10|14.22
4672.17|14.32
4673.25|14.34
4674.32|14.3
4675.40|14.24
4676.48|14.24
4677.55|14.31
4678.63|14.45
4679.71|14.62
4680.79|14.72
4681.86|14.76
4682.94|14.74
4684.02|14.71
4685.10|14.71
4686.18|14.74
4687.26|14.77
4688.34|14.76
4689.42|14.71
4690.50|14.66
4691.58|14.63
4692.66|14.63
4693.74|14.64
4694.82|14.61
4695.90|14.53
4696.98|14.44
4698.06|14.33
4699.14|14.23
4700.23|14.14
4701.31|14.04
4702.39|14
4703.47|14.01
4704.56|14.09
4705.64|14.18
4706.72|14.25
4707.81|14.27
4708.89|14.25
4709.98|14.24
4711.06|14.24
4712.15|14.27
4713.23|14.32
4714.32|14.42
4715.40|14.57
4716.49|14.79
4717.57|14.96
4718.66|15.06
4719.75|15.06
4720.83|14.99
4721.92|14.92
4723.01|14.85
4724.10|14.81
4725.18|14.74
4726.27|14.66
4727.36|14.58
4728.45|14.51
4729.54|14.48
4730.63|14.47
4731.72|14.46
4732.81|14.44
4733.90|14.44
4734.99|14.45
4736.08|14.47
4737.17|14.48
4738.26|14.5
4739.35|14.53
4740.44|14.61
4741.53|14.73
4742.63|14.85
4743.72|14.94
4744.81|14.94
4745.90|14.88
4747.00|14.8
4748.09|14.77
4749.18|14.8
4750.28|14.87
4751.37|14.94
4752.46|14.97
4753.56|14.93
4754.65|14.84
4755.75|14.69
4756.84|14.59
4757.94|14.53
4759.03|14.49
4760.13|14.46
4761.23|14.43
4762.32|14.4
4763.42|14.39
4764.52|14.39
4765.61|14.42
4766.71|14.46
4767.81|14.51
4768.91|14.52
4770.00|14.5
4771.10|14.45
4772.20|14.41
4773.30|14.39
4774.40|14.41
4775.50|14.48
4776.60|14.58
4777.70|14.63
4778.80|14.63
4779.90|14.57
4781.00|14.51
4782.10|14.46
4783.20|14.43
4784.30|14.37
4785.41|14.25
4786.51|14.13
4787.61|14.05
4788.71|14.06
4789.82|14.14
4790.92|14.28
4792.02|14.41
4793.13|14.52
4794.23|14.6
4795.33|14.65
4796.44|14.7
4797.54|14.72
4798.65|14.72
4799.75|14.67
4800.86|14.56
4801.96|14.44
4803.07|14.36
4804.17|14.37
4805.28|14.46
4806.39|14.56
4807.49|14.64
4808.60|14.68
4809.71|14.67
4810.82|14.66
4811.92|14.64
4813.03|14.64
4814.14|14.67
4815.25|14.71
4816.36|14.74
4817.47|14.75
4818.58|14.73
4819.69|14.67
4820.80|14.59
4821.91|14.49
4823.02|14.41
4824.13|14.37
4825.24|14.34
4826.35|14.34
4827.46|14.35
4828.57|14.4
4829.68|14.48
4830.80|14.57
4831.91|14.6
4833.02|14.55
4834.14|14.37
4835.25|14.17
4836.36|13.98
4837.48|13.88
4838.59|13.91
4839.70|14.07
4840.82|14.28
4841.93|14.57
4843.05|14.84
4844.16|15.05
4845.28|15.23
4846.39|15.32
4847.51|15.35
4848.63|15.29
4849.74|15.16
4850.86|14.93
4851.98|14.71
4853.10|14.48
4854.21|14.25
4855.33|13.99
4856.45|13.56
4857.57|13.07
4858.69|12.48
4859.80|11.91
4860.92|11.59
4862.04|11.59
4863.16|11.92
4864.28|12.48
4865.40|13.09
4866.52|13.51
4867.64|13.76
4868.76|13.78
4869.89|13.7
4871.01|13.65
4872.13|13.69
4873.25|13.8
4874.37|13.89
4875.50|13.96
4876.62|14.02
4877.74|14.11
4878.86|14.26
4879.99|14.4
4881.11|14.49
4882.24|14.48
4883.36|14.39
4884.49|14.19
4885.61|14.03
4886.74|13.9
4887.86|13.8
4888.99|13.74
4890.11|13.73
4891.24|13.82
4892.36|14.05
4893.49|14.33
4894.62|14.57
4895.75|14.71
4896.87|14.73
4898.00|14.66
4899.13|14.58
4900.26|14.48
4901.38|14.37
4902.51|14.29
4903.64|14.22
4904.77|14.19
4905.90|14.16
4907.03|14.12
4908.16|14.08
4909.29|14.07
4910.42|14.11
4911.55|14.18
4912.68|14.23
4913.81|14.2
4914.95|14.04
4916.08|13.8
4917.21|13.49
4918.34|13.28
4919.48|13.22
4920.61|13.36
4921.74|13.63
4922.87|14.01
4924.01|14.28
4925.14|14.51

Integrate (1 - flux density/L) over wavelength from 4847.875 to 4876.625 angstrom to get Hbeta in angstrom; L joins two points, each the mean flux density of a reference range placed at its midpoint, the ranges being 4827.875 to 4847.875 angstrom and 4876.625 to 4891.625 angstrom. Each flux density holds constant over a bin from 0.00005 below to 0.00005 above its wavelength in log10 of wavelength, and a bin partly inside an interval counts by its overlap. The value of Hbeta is 1.51 angstrom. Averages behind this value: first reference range 14.5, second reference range 14.1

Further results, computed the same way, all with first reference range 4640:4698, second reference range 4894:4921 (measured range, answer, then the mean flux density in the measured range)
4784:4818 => -0.58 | 14.5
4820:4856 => -0.80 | 14.5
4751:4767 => -0.30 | 14.6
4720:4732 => -0.27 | 14.7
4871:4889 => 0.13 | 14.1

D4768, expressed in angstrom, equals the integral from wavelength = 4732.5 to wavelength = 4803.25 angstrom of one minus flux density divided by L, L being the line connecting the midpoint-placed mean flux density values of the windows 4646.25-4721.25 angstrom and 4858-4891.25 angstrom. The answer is -2.6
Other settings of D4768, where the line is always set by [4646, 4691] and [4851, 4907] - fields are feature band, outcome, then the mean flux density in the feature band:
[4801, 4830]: -1.09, 14.5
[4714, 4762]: -1.56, 14.7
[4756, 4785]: -0.69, 14.5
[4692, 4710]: 0.06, 14.3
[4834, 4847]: -0.50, 14.5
